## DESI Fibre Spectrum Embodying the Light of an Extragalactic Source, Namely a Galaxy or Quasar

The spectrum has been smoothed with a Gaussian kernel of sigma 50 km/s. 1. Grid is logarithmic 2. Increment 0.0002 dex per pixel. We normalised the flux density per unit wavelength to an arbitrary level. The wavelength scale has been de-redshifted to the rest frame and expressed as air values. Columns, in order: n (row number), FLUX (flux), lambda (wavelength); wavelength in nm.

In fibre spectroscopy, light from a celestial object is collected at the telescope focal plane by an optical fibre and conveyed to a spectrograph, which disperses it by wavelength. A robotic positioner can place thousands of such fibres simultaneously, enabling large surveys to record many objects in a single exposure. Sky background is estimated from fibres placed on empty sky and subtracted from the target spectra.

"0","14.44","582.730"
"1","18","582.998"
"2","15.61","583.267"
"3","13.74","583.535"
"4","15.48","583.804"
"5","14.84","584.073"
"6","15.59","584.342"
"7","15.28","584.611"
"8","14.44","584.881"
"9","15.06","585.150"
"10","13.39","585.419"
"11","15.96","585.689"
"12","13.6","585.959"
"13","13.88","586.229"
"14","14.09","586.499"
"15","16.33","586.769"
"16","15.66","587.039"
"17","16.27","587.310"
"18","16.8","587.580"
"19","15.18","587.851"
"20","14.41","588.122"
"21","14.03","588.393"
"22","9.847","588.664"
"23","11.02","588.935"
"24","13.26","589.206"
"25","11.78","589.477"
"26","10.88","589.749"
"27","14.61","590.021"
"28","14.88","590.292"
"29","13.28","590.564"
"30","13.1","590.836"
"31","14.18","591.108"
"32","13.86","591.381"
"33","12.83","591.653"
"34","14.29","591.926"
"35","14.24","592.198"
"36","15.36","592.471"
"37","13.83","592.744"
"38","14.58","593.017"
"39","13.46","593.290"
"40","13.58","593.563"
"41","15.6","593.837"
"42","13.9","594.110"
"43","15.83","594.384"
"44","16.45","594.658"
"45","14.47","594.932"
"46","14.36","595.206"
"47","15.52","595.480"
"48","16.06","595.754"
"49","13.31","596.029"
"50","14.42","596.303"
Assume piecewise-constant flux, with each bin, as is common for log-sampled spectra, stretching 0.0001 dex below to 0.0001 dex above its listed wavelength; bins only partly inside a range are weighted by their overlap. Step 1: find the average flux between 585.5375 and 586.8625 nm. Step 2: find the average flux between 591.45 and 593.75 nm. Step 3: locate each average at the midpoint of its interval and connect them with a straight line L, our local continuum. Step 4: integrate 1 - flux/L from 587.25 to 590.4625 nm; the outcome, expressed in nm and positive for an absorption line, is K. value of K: 0.206 nm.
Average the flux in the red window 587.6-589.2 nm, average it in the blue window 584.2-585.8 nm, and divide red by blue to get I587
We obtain 0.9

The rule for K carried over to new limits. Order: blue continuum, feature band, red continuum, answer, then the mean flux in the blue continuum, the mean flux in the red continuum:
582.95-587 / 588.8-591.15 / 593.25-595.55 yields 0.307 nm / 15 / 14.8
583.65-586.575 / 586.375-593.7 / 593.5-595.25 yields 0.456 nm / 14.7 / 15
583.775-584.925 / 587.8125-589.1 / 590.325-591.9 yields 0.134 nm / 15.1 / 13.6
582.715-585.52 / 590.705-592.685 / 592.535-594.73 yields 0.101 nm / 15.1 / 14.6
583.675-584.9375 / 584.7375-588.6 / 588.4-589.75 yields -0.424 nm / 15.2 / 11.7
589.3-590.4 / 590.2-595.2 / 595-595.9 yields -0.065 nm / 13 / 15.2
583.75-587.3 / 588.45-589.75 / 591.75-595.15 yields 0.283 nm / 14.9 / 14.6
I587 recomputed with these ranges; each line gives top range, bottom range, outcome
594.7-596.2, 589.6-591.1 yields 1.11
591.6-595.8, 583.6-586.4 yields 1.00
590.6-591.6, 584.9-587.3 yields 0.92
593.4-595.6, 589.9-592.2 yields 1.07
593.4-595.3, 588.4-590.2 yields 1.23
